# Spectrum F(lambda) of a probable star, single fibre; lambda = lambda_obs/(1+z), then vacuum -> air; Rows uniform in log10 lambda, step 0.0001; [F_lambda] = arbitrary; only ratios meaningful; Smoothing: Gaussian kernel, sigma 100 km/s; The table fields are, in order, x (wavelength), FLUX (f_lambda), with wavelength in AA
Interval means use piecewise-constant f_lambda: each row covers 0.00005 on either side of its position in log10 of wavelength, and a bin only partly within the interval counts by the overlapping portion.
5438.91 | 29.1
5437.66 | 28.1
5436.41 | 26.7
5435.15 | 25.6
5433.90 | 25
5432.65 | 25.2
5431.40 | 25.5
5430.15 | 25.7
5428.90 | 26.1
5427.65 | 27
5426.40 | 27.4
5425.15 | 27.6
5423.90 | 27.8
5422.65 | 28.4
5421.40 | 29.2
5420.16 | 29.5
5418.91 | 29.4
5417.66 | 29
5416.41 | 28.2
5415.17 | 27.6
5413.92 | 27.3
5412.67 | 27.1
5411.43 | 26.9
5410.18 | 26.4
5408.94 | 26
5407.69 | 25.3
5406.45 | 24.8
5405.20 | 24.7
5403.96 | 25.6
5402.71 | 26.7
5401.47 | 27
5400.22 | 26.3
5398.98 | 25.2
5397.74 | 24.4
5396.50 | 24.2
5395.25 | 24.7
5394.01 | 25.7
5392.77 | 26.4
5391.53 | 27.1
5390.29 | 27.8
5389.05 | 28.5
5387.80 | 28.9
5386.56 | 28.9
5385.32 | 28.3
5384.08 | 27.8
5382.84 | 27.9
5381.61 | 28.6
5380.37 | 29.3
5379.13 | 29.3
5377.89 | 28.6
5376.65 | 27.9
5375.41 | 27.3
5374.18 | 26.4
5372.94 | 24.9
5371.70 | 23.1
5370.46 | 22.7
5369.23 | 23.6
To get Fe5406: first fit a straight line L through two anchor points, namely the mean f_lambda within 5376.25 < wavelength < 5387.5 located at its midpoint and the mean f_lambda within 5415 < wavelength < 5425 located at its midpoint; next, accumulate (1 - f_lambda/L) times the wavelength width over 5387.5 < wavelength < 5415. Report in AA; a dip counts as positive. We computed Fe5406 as 2.3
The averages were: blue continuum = 28.5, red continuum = 28.6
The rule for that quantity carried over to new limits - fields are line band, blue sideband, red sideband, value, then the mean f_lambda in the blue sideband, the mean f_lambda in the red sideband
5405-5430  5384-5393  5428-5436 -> -0.9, 28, 25.6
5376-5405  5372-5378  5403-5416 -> -0.7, 26.7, 26.2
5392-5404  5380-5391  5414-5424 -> 1.2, 28.4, 28.6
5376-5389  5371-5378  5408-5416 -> -1.1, 26.1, 26.9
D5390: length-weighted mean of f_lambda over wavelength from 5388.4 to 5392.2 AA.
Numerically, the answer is 27.7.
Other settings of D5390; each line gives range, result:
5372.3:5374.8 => 25.7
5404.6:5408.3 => 24.9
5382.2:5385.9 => 28.1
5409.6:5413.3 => 26.8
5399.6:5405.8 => 26.1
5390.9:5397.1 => 25.6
